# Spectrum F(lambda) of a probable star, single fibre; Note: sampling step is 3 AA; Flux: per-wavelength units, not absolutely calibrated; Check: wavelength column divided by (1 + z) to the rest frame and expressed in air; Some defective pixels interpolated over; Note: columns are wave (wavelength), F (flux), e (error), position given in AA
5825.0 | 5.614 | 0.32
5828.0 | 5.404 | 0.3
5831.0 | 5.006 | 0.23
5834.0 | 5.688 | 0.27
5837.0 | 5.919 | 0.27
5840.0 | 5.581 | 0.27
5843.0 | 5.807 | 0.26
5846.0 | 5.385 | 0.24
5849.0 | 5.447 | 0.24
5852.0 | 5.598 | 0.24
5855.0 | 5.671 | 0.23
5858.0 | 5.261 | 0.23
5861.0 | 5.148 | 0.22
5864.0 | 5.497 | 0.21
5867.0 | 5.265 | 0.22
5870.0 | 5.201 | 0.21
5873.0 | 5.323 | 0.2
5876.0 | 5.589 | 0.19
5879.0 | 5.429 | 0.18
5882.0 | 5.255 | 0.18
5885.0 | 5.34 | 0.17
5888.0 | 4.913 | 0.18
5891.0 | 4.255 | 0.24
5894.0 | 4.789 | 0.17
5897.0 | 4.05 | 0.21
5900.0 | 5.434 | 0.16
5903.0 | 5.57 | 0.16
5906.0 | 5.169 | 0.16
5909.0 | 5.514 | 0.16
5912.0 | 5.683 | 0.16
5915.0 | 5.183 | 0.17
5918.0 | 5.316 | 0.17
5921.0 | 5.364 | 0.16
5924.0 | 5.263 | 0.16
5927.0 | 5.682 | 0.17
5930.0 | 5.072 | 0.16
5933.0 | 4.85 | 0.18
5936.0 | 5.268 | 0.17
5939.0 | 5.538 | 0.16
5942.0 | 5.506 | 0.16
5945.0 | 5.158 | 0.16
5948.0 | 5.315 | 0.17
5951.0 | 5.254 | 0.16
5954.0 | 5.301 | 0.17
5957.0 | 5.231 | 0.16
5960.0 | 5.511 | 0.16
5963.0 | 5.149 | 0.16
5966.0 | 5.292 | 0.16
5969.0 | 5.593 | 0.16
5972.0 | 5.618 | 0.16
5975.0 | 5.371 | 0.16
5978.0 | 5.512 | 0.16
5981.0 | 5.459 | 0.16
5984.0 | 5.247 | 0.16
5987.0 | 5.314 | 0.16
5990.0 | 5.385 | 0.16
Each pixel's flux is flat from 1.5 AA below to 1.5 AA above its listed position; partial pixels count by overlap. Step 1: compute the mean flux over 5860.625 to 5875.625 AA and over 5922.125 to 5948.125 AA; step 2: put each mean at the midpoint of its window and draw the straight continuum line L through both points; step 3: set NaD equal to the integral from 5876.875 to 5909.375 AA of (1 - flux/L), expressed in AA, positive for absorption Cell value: 1.5 AA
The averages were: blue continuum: 5.32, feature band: 5.06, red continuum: 5.29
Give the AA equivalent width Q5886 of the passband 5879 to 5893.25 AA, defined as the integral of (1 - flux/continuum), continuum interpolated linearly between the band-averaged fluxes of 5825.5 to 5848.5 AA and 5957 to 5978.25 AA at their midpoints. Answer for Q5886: 1.3 AA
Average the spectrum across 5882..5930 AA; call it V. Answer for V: 5.17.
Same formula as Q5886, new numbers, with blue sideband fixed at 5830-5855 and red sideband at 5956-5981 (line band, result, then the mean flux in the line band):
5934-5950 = 0.33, 5.34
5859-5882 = 0.81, 5.34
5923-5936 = 0.58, 5.22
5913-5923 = 0.31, 5.31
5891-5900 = 1.54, 4.56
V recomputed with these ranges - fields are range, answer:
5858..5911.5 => 5.17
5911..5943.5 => 5.33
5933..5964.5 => 5.3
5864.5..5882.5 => 5.36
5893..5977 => 5.29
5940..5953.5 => 5.32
